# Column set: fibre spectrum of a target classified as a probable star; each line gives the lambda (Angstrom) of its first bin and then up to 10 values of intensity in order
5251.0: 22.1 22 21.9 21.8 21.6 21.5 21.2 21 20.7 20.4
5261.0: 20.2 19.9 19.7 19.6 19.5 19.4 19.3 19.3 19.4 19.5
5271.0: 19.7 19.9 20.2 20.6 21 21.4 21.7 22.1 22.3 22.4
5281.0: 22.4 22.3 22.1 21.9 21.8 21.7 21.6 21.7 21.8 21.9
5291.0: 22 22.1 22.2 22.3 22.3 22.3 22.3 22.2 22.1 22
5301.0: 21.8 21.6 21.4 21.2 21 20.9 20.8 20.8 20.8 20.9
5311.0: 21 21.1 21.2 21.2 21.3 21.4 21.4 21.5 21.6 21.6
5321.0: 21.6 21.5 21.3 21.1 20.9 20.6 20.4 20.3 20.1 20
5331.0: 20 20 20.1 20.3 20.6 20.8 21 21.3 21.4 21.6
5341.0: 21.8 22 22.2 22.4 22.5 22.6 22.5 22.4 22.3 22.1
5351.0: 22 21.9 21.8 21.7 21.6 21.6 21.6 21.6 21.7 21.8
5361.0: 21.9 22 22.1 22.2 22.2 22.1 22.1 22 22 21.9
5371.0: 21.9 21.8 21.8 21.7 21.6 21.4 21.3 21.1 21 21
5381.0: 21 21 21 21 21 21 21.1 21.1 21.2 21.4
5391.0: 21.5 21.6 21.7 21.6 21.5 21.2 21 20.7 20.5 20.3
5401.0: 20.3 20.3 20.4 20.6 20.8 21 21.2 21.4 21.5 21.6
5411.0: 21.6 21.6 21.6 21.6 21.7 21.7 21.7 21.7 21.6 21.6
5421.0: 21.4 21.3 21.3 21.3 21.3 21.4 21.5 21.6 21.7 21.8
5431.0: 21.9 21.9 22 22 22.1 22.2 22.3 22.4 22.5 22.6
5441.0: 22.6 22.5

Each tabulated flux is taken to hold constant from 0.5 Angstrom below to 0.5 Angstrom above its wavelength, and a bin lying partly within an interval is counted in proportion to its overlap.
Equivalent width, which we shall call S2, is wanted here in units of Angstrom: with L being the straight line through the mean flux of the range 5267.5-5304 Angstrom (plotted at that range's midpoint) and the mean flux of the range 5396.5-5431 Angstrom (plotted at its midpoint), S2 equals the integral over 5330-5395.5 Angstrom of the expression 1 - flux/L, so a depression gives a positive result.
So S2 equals -0.5 Angstrom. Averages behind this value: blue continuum 21.5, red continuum 21.3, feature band 21.5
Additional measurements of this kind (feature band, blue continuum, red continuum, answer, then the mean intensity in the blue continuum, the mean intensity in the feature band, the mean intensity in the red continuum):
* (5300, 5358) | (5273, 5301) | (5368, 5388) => 0.91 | 21.9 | 21.3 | 21.4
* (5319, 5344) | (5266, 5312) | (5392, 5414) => 0.32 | 21.4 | 21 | 21.1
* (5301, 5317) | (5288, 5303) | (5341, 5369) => 0.65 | 22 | 21.1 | 22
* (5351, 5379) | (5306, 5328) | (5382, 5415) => -0.87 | 21.1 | 21.8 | 21.1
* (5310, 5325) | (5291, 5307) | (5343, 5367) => 0.39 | 21.8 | 21.3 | 22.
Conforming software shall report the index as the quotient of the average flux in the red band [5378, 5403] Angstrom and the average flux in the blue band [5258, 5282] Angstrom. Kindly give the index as 1.0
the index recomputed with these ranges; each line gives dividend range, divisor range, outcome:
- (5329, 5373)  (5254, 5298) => 1.02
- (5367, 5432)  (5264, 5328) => 1.00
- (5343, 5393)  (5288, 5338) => 1.02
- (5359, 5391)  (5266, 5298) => 1.01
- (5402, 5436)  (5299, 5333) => 1.02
